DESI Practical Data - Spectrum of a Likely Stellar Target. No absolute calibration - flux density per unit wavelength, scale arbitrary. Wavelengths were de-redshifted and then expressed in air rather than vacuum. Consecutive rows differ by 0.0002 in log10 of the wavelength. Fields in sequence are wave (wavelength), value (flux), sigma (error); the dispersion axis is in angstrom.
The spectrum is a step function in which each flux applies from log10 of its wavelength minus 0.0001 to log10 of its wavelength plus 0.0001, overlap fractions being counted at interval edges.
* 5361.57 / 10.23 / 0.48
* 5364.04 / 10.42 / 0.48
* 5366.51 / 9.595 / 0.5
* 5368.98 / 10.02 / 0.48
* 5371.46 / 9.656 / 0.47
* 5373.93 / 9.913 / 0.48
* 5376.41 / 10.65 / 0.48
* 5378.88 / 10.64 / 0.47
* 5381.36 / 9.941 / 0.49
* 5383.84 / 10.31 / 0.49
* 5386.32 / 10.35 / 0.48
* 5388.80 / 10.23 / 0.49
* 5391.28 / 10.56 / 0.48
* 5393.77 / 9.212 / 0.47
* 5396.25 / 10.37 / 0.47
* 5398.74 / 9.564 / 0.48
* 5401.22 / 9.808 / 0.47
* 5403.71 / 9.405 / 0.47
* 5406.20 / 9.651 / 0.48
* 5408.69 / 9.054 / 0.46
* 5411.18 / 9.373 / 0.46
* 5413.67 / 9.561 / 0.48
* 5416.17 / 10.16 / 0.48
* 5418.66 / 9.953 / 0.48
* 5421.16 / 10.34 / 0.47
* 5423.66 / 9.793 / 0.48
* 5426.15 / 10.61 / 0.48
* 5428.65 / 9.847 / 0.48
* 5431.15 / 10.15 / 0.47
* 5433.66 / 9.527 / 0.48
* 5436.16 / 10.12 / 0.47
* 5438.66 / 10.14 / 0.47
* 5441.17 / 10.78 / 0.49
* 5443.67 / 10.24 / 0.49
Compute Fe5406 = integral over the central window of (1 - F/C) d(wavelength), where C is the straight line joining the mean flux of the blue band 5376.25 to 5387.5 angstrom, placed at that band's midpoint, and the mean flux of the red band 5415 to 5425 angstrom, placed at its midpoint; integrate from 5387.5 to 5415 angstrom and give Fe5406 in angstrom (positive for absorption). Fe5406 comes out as 1.4 angstrom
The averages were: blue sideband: 10.4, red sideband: 10.1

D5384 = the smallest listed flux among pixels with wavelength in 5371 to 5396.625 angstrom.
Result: 9.212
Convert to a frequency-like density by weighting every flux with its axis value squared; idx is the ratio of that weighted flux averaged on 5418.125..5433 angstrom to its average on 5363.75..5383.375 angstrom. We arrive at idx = 1.0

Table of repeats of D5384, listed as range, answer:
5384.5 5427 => 9.054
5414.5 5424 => 9.793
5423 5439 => 9.527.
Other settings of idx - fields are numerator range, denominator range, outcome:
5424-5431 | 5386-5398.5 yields 1.02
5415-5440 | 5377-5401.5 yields 1.01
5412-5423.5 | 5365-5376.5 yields 1.02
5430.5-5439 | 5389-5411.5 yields 1.04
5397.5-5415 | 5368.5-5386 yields 0.94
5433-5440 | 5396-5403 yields 1.03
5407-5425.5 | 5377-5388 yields 0.96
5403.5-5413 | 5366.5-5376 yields 0.96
